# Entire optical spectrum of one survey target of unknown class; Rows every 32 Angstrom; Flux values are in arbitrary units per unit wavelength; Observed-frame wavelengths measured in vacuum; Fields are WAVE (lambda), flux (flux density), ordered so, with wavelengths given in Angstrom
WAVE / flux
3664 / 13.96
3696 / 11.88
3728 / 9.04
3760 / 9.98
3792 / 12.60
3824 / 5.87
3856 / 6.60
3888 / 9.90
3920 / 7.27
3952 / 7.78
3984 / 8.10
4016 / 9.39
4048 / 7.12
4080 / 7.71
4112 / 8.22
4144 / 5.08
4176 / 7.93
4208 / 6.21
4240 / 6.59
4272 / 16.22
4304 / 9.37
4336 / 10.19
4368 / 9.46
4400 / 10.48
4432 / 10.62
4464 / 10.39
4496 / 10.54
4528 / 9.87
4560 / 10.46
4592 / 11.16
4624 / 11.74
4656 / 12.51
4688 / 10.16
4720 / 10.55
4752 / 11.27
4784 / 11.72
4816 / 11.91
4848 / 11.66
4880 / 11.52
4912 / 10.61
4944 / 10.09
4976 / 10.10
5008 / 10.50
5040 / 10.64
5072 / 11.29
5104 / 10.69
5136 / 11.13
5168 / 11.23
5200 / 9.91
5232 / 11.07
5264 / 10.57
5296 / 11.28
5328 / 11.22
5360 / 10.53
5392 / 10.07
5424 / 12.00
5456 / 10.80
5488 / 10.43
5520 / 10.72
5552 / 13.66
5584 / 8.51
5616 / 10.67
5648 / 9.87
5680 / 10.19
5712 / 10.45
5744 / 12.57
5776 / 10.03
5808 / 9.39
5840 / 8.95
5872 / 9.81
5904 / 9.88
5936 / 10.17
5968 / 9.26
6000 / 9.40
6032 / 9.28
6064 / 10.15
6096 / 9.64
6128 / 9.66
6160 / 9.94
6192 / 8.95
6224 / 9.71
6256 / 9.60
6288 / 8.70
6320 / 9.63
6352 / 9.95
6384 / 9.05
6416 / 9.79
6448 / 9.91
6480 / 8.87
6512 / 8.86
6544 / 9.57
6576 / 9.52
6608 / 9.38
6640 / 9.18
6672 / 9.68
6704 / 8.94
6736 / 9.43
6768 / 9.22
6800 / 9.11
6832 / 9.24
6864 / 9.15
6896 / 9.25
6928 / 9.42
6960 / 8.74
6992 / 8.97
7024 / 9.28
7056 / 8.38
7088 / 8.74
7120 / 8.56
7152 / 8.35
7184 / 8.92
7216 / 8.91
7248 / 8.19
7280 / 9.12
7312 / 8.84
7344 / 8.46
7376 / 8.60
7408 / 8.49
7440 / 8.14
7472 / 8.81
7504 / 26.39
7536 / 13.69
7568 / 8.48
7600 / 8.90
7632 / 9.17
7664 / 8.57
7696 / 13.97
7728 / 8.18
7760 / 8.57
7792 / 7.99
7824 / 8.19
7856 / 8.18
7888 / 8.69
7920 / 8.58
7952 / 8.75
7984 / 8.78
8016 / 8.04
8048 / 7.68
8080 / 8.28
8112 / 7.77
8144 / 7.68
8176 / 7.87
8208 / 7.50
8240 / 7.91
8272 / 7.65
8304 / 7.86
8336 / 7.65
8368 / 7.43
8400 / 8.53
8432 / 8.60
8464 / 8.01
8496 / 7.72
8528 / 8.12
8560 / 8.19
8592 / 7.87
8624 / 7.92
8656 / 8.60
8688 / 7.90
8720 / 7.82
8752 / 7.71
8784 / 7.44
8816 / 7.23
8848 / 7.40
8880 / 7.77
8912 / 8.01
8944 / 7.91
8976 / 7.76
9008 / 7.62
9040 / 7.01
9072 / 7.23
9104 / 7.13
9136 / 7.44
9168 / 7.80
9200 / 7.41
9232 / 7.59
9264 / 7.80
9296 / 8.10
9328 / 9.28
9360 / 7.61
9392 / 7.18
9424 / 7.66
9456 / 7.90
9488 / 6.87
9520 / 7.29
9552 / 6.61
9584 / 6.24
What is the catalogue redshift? 0.14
